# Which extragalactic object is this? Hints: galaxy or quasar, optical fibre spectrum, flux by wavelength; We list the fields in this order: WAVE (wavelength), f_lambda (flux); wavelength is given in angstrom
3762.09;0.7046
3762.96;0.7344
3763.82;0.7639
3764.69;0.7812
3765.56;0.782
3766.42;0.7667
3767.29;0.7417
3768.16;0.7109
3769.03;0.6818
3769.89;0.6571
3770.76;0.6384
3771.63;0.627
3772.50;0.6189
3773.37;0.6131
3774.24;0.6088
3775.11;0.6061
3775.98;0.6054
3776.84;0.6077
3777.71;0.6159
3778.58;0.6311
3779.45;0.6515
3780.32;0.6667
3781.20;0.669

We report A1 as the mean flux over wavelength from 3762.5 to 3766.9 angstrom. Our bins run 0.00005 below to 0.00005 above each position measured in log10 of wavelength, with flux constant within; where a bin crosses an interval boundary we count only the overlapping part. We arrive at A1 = 0.765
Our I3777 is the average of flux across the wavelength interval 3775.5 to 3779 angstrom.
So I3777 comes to 0.616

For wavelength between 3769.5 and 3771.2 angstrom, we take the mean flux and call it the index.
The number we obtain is 0.646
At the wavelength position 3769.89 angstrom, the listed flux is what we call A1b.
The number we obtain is 0.6571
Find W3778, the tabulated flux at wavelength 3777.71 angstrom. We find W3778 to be 0.6159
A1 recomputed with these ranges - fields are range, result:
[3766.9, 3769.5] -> 0.711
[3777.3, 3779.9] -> 0.633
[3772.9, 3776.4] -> 0.608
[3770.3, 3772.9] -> 0.627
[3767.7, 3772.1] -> 0.663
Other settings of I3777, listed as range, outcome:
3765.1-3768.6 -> 0.75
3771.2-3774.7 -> 0.616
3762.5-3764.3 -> 0.749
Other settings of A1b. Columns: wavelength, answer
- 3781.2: 0.669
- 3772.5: 0.6189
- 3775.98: 0.6054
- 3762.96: 0.7344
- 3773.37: 0.6131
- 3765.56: 0.782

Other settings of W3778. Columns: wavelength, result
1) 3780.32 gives 0.6667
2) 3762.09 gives 0.7046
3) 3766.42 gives 0.7667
